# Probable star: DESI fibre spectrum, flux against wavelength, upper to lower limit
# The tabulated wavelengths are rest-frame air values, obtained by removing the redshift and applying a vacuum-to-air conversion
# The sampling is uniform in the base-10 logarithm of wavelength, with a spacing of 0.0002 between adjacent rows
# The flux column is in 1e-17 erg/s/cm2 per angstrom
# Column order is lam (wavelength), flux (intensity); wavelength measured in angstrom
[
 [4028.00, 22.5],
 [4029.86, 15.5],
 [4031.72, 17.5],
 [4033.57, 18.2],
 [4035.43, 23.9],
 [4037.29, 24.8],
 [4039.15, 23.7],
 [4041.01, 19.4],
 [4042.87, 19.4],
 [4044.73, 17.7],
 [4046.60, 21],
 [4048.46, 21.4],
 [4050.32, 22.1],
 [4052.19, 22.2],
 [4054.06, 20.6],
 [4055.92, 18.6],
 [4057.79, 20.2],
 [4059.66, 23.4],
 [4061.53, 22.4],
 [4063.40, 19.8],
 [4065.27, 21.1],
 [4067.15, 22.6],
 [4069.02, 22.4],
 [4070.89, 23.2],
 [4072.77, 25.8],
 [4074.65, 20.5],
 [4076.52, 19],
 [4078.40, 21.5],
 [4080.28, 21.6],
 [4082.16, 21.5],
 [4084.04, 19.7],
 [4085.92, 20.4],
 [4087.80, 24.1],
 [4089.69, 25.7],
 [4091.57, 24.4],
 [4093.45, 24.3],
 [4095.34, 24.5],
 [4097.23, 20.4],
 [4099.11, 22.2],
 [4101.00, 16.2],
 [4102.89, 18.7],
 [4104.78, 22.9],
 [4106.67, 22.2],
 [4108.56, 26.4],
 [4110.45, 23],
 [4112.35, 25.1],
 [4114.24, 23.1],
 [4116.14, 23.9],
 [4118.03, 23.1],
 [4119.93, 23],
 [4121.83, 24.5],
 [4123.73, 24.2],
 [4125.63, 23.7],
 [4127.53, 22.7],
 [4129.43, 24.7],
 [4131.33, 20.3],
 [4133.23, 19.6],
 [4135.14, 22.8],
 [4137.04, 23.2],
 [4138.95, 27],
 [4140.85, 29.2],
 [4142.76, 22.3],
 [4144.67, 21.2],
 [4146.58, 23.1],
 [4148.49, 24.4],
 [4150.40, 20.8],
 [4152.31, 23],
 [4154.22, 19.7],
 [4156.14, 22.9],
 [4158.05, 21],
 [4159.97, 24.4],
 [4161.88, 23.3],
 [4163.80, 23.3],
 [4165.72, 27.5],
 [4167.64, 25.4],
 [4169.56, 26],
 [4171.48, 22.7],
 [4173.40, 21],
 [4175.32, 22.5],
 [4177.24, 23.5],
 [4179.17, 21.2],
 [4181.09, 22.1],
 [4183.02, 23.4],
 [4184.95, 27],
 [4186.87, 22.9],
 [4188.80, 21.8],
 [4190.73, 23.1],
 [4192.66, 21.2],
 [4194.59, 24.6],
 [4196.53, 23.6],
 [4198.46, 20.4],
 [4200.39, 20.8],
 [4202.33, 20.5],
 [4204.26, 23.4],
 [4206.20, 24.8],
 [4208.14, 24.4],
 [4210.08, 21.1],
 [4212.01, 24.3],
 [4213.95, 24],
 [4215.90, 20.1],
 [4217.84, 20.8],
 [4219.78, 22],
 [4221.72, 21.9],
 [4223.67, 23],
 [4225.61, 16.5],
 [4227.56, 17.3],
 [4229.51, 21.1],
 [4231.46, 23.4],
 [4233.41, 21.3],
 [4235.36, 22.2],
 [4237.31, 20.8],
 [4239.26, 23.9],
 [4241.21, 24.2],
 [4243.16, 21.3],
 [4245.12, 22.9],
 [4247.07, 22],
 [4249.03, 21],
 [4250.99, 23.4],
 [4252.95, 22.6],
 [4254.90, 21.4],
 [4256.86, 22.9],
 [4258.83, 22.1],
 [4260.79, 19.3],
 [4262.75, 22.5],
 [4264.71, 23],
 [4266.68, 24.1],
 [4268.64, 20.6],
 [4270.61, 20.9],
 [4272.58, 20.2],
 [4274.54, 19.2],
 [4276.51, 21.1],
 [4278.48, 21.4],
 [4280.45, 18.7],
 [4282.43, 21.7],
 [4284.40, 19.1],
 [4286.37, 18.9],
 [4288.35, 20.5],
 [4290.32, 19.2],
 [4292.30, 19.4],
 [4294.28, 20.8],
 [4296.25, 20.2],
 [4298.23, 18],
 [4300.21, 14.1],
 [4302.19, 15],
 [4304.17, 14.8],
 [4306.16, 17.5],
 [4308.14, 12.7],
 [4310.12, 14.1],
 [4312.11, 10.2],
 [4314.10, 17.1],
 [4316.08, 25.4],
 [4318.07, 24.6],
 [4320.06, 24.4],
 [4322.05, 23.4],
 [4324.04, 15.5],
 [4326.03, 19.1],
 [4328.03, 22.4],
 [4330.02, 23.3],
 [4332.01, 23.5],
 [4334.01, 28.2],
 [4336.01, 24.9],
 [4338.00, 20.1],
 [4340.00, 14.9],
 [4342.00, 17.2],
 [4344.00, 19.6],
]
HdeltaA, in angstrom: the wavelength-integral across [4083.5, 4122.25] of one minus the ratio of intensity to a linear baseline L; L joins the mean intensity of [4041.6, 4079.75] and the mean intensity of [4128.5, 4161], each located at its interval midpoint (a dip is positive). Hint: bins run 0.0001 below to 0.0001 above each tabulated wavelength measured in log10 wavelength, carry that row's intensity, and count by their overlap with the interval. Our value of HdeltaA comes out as -1.2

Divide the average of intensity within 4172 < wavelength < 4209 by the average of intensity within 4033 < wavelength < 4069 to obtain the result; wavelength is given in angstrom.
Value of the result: 1.07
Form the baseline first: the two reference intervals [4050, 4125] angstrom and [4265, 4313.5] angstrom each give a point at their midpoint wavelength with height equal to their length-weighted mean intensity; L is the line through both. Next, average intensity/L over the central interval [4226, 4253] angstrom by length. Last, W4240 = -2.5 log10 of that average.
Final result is -0.127 mag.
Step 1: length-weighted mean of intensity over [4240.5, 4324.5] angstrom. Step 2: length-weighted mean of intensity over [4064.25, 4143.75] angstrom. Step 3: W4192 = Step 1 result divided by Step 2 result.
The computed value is 0.88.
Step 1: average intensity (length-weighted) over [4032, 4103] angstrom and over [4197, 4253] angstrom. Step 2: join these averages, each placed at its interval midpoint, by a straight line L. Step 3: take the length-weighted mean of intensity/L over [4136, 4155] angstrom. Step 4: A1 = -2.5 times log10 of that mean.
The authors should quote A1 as -0.08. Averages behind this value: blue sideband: 21.5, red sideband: 21.9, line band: 23.4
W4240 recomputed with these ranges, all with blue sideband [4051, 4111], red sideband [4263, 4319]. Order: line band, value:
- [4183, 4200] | -0.13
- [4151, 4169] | -0.13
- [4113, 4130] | -0.11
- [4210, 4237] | -0.07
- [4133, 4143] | -0.16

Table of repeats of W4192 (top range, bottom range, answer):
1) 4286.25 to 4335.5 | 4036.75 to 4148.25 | 0.87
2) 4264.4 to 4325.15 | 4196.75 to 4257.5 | 0.87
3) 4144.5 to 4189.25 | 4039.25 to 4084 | 1.09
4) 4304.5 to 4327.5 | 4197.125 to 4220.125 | 0.83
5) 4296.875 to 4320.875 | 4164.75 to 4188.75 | 0.73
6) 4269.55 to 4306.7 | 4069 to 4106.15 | 0.87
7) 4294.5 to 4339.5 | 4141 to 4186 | 0.84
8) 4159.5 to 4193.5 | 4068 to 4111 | 1.06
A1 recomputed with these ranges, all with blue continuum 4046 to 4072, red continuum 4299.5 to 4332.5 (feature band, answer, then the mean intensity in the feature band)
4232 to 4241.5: -0.150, 22.4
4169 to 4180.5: -0.125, 22.7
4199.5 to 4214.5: -0.155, 22.9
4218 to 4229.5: -0.032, 20.3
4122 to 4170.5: -0.143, 23.4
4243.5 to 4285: -0.119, 21.4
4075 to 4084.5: 0.031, 20.7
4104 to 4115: -0.138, 23.8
